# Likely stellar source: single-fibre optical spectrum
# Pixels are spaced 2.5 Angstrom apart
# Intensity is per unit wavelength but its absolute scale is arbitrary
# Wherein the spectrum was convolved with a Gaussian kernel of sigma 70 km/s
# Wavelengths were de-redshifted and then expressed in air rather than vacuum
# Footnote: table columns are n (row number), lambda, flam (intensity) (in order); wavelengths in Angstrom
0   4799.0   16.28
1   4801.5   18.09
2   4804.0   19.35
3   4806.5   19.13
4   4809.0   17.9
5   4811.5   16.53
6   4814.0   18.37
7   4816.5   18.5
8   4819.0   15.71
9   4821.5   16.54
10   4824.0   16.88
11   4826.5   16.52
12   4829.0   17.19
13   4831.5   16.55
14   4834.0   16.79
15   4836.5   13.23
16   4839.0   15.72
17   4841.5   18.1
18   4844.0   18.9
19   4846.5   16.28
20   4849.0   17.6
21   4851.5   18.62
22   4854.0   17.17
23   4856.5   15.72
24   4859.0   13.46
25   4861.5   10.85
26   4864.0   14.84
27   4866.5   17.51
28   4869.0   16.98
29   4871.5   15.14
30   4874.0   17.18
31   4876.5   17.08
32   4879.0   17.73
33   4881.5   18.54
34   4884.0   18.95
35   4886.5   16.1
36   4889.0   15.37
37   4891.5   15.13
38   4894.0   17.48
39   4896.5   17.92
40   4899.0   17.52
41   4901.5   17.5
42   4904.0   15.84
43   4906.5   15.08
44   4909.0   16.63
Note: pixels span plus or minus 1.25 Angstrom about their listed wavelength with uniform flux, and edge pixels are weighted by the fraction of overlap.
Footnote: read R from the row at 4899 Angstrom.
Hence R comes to 17.52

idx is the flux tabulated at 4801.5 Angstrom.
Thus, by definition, 18.09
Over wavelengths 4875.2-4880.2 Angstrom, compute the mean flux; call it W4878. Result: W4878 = 17.4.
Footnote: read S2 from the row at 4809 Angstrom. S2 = 17.9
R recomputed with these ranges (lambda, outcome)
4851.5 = 18.62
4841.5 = 18.1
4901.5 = 17.5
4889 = 15.37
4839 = 15.72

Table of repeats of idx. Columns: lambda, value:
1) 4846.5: 16.28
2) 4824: 16.88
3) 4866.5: 17.51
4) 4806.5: 19.13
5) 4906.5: 15.08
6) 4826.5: 16.52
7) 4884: 18.95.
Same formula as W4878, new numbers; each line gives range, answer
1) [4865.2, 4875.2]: 16.7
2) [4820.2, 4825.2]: 16.7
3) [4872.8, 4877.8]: 17.1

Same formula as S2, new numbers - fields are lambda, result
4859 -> 13.46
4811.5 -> 16.53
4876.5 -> 17.08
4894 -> 17.48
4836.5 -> 13.23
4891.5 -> 15.13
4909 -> 16.63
